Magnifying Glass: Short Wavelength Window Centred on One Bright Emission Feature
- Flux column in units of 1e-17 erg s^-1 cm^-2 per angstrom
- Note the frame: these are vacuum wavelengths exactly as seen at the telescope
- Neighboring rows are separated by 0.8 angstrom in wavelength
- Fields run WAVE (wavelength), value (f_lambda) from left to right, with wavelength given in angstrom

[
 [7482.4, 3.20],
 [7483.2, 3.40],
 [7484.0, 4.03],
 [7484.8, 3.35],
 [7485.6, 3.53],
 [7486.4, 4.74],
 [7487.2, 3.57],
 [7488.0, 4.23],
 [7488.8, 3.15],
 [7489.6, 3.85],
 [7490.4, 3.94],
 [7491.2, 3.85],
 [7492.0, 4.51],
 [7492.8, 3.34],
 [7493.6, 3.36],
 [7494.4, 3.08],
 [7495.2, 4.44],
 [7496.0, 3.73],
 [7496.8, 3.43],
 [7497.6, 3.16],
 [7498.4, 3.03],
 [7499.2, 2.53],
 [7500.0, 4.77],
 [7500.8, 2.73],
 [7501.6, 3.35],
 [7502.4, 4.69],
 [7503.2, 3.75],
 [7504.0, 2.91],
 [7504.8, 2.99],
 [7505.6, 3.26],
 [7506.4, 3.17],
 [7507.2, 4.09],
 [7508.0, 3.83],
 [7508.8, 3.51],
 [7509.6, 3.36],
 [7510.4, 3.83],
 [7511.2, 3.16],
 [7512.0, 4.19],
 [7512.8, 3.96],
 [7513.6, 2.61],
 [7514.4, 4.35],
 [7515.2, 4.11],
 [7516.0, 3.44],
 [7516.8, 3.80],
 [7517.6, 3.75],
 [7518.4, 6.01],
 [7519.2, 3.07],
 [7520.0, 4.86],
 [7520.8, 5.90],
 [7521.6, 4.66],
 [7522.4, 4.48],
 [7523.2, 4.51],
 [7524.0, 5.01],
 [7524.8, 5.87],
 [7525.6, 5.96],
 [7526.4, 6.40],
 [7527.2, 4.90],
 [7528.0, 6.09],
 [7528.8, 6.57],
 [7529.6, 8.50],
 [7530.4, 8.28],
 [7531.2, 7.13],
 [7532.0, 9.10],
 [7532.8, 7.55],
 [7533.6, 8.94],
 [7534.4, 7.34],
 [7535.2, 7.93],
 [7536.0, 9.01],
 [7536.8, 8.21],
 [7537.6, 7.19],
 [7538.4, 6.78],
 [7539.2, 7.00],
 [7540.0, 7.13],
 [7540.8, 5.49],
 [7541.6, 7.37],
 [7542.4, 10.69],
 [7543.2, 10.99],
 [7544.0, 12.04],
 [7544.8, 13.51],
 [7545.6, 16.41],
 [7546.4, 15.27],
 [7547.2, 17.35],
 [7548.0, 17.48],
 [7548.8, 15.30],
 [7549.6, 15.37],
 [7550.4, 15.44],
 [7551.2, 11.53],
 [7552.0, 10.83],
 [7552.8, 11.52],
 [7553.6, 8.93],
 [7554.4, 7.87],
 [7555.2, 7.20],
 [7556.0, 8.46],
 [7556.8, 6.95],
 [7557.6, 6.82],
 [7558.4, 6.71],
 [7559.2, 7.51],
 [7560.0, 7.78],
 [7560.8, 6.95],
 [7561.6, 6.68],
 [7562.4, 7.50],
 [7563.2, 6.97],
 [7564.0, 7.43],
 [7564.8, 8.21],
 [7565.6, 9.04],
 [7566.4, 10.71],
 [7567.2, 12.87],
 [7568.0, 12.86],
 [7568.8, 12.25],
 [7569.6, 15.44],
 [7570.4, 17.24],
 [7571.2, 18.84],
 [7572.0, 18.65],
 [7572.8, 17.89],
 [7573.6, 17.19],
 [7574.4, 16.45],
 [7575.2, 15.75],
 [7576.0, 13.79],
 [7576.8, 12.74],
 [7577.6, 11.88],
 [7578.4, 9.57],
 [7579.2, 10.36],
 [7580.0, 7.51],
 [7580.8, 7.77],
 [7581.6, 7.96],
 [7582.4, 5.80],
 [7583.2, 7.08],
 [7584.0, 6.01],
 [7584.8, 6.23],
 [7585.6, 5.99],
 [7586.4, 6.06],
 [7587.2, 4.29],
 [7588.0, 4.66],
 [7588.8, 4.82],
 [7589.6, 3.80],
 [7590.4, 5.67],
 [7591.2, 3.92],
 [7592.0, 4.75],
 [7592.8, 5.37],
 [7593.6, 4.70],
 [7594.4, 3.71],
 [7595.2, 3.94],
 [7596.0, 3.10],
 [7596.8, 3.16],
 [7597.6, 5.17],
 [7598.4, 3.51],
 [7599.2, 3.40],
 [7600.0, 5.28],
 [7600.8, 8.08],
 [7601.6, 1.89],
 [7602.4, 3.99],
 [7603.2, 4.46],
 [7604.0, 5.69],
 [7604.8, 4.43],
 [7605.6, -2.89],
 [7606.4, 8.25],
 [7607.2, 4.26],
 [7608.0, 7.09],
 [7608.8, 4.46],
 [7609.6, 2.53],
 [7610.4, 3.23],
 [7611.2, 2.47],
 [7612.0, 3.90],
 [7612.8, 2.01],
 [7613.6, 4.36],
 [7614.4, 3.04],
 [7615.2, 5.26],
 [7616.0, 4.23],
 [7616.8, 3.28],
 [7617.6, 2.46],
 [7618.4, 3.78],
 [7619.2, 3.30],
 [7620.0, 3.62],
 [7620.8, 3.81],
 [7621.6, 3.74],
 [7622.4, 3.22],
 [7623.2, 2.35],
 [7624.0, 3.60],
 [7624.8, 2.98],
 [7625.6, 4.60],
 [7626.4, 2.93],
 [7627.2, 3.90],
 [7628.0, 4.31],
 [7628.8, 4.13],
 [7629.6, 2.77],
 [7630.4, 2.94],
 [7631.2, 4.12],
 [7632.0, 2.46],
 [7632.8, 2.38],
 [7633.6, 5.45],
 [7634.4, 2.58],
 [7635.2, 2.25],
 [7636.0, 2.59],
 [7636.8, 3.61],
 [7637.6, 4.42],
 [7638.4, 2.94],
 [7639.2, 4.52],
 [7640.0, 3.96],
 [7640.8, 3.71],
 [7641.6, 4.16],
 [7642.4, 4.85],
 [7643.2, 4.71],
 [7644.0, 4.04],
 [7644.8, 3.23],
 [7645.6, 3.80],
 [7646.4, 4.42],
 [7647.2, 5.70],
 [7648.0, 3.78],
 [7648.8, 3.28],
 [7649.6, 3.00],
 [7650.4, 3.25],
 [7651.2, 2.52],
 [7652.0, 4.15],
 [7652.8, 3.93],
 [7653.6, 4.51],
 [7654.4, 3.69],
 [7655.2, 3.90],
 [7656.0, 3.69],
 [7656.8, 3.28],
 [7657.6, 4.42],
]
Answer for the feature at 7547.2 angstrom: H-alpha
